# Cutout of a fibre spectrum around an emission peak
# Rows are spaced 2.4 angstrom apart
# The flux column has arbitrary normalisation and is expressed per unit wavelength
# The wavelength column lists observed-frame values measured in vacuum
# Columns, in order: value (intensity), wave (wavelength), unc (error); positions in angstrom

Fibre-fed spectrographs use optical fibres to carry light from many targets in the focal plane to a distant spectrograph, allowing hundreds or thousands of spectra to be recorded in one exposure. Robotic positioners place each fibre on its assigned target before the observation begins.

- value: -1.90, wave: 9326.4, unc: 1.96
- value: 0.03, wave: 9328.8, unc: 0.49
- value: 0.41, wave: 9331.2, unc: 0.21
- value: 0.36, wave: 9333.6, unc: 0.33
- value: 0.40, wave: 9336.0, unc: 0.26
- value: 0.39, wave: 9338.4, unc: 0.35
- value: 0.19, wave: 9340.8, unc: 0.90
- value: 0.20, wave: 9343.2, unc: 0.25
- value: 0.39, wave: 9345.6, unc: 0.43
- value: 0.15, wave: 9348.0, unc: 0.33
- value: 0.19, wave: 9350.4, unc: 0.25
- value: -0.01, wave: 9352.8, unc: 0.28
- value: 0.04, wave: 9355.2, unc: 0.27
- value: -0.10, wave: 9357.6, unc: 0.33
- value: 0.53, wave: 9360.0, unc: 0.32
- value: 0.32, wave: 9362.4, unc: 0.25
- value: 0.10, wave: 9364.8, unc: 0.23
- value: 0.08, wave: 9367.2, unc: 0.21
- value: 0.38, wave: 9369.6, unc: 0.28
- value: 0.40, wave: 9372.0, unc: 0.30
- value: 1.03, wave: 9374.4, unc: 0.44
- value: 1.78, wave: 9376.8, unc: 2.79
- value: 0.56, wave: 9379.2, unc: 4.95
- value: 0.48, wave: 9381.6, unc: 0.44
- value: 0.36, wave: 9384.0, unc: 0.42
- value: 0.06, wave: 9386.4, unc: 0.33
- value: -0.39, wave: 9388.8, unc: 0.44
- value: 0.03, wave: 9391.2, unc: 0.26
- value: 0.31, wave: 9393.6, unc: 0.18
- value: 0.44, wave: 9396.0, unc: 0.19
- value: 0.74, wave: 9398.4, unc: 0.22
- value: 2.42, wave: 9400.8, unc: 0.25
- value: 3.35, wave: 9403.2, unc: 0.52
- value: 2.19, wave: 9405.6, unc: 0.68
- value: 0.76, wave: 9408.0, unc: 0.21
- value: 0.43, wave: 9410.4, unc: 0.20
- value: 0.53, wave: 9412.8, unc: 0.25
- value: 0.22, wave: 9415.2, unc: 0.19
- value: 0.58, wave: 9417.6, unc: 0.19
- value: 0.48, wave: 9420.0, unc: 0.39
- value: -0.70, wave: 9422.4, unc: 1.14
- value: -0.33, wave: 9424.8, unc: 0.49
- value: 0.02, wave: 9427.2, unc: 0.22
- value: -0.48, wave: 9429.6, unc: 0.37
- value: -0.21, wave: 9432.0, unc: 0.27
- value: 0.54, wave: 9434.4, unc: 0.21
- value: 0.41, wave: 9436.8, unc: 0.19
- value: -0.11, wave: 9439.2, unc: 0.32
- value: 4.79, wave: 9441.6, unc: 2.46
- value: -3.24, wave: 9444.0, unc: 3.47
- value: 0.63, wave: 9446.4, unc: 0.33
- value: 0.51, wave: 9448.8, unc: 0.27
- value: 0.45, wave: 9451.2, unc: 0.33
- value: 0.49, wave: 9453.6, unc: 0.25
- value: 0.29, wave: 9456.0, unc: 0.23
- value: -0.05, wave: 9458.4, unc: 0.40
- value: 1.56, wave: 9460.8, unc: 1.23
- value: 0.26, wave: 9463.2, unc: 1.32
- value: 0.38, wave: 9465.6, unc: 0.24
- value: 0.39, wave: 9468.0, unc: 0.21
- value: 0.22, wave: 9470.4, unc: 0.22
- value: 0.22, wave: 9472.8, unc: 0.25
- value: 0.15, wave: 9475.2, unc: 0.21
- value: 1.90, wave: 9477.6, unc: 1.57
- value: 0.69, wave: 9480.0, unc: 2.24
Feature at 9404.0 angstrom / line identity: [O III] 5007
